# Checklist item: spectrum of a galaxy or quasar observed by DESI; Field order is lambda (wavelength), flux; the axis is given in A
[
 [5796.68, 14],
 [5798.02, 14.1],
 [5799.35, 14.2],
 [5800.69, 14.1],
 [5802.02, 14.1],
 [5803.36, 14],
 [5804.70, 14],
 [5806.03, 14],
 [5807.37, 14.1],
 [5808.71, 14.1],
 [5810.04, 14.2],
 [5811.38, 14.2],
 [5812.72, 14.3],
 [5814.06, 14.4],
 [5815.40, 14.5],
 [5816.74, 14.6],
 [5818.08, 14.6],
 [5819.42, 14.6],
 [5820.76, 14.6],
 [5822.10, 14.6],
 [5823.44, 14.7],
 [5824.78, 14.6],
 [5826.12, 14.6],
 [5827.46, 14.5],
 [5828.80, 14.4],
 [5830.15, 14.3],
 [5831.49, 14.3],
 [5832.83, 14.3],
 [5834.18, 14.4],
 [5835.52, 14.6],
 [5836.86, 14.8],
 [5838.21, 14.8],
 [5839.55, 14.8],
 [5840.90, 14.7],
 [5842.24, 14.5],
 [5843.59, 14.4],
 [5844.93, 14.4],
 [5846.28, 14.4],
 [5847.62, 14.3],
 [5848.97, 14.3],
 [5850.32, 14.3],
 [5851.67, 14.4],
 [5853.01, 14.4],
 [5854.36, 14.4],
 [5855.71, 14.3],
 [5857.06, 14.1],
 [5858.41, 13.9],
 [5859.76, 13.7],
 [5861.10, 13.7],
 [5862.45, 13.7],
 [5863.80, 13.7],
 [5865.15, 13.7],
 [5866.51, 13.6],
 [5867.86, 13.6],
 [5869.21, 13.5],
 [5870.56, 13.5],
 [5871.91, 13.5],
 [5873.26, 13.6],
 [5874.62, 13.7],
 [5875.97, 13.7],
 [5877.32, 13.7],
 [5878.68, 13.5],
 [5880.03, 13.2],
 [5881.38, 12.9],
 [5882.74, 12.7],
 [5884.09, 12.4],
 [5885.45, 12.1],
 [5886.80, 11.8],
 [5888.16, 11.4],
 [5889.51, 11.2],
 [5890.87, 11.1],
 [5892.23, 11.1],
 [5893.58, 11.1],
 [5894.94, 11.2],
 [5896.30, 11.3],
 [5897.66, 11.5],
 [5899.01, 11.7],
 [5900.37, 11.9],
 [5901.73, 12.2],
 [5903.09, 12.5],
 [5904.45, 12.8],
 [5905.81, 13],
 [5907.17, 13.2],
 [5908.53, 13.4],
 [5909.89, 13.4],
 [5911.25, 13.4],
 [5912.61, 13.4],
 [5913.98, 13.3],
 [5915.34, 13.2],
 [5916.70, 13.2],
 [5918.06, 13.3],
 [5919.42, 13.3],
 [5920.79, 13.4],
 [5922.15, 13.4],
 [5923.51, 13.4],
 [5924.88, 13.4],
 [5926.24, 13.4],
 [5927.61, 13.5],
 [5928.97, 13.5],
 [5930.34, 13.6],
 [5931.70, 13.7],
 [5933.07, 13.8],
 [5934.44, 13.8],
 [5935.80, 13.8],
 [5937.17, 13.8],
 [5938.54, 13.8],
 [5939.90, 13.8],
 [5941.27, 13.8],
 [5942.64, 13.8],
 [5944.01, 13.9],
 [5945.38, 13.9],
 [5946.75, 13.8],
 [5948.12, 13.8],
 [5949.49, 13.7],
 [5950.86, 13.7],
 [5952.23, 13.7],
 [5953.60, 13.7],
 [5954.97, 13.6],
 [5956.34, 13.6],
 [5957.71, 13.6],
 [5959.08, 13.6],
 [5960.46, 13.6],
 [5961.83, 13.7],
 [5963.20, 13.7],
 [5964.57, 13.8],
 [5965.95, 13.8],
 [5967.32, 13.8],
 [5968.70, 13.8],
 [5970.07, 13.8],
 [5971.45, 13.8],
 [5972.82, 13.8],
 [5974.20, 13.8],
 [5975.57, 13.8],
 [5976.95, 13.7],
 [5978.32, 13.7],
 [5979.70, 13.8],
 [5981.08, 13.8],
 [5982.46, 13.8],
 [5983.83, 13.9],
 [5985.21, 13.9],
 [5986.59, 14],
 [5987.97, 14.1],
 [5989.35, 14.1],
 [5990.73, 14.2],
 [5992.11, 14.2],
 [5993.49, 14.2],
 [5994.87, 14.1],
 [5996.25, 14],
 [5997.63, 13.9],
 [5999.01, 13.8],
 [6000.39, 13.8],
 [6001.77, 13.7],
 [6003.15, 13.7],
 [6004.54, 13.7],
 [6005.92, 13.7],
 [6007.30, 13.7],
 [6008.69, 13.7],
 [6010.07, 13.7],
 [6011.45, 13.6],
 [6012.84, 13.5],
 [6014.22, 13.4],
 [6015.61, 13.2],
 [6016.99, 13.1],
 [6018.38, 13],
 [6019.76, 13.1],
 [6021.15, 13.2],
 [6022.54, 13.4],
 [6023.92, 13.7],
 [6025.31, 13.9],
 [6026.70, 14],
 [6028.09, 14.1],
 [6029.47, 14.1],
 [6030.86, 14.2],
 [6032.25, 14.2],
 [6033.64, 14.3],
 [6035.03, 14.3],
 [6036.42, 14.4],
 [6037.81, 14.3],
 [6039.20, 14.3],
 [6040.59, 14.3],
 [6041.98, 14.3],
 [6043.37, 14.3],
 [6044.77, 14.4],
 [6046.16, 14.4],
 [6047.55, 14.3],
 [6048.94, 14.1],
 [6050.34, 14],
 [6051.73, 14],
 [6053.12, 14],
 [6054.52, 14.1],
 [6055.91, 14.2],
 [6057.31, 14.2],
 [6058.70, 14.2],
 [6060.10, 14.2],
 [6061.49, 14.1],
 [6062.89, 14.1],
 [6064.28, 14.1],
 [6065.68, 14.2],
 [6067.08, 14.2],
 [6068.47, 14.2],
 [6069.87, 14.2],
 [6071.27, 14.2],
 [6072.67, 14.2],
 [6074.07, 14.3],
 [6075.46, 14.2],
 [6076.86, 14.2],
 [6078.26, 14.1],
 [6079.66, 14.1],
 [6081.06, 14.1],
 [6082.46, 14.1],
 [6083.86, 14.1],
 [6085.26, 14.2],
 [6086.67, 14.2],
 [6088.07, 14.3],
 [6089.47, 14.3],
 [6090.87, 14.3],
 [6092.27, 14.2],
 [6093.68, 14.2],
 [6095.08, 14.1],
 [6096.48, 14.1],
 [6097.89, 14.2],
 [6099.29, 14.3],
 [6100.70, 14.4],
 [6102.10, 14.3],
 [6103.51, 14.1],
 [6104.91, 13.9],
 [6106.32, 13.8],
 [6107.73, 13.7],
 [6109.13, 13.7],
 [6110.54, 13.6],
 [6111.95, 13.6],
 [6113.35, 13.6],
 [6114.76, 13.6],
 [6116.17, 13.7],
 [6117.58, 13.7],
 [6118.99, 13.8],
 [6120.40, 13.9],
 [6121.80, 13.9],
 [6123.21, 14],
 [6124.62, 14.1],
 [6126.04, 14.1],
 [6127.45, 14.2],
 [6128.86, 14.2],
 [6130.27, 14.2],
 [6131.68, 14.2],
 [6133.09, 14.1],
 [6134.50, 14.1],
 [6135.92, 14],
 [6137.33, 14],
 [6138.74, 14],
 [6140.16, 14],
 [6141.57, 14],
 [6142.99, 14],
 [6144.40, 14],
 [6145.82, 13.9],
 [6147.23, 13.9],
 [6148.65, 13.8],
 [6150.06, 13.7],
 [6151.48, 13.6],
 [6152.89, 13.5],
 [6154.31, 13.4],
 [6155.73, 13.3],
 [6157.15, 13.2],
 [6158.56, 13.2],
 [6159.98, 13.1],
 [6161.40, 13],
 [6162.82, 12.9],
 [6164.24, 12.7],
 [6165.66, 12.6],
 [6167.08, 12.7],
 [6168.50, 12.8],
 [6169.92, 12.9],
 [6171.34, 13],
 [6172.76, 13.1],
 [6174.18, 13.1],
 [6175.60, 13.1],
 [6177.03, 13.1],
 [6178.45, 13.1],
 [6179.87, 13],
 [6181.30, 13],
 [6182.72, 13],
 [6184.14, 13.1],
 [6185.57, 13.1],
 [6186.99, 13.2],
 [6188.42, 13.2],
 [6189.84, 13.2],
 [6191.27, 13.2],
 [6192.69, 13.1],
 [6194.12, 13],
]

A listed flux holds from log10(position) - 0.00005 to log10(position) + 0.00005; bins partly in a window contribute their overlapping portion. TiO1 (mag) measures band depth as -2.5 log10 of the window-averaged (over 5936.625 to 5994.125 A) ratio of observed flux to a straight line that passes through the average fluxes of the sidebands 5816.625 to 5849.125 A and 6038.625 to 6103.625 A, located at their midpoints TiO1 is 0.04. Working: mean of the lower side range 14.5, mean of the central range 13.8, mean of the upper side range 14.2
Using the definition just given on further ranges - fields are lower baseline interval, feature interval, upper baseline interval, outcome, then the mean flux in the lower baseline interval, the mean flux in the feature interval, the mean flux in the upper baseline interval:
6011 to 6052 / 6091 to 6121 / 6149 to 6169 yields -0.04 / 13.9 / 13.9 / 13.1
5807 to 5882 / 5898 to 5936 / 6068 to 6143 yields 0.07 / 14.2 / 13.2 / 14.1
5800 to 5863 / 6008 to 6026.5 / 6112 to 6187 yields 0.03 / 14.3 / 13.4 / 13.5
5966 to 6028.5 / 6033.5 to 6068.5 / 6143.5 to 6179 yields -0.05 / 13.7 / 14.2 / 13.2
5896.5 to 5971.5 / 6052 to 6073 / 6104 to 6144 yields -0.03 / 13.4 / 14.2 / 13.9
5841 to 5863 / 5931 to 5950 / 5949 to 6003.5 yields 0.01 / 14.2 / 13.8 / 13.8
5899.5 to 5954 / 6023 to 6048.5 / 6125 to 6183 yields -0.06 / 13.4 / 14.2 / 13.5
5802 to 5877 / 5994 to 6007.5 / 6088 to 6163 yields 0.02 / 14.2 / 13.8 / 13.9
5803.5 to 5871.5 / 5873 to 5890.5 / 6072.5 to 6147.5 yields 0.12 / 14.3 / 12.7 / 14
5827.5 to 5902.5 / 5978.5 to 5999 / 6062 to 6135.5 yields -0.02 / 13.4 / 14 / 14.1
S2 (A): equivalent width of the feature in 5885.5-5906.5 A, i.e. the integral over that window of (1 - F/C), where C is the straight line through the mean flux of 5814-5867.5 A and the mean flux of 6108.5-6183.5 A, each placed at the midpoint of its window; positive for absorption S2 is 3.6 A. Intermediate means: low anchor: 14.3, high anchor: 13.5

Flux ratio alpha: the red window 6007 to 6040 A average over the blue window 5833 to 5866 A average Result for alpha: 0.96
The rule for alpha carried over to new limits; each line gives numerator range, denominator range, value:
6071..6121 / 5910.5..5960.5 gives 1.03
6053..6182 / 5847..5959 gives 1.04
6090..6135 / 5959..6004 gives 1.01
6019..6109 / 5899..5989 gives 1.04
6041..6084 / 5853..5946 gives 1.08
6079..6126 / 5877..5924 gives 1.12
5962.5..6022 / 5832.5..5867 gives 0.96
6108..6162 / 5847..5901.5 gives 1.06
